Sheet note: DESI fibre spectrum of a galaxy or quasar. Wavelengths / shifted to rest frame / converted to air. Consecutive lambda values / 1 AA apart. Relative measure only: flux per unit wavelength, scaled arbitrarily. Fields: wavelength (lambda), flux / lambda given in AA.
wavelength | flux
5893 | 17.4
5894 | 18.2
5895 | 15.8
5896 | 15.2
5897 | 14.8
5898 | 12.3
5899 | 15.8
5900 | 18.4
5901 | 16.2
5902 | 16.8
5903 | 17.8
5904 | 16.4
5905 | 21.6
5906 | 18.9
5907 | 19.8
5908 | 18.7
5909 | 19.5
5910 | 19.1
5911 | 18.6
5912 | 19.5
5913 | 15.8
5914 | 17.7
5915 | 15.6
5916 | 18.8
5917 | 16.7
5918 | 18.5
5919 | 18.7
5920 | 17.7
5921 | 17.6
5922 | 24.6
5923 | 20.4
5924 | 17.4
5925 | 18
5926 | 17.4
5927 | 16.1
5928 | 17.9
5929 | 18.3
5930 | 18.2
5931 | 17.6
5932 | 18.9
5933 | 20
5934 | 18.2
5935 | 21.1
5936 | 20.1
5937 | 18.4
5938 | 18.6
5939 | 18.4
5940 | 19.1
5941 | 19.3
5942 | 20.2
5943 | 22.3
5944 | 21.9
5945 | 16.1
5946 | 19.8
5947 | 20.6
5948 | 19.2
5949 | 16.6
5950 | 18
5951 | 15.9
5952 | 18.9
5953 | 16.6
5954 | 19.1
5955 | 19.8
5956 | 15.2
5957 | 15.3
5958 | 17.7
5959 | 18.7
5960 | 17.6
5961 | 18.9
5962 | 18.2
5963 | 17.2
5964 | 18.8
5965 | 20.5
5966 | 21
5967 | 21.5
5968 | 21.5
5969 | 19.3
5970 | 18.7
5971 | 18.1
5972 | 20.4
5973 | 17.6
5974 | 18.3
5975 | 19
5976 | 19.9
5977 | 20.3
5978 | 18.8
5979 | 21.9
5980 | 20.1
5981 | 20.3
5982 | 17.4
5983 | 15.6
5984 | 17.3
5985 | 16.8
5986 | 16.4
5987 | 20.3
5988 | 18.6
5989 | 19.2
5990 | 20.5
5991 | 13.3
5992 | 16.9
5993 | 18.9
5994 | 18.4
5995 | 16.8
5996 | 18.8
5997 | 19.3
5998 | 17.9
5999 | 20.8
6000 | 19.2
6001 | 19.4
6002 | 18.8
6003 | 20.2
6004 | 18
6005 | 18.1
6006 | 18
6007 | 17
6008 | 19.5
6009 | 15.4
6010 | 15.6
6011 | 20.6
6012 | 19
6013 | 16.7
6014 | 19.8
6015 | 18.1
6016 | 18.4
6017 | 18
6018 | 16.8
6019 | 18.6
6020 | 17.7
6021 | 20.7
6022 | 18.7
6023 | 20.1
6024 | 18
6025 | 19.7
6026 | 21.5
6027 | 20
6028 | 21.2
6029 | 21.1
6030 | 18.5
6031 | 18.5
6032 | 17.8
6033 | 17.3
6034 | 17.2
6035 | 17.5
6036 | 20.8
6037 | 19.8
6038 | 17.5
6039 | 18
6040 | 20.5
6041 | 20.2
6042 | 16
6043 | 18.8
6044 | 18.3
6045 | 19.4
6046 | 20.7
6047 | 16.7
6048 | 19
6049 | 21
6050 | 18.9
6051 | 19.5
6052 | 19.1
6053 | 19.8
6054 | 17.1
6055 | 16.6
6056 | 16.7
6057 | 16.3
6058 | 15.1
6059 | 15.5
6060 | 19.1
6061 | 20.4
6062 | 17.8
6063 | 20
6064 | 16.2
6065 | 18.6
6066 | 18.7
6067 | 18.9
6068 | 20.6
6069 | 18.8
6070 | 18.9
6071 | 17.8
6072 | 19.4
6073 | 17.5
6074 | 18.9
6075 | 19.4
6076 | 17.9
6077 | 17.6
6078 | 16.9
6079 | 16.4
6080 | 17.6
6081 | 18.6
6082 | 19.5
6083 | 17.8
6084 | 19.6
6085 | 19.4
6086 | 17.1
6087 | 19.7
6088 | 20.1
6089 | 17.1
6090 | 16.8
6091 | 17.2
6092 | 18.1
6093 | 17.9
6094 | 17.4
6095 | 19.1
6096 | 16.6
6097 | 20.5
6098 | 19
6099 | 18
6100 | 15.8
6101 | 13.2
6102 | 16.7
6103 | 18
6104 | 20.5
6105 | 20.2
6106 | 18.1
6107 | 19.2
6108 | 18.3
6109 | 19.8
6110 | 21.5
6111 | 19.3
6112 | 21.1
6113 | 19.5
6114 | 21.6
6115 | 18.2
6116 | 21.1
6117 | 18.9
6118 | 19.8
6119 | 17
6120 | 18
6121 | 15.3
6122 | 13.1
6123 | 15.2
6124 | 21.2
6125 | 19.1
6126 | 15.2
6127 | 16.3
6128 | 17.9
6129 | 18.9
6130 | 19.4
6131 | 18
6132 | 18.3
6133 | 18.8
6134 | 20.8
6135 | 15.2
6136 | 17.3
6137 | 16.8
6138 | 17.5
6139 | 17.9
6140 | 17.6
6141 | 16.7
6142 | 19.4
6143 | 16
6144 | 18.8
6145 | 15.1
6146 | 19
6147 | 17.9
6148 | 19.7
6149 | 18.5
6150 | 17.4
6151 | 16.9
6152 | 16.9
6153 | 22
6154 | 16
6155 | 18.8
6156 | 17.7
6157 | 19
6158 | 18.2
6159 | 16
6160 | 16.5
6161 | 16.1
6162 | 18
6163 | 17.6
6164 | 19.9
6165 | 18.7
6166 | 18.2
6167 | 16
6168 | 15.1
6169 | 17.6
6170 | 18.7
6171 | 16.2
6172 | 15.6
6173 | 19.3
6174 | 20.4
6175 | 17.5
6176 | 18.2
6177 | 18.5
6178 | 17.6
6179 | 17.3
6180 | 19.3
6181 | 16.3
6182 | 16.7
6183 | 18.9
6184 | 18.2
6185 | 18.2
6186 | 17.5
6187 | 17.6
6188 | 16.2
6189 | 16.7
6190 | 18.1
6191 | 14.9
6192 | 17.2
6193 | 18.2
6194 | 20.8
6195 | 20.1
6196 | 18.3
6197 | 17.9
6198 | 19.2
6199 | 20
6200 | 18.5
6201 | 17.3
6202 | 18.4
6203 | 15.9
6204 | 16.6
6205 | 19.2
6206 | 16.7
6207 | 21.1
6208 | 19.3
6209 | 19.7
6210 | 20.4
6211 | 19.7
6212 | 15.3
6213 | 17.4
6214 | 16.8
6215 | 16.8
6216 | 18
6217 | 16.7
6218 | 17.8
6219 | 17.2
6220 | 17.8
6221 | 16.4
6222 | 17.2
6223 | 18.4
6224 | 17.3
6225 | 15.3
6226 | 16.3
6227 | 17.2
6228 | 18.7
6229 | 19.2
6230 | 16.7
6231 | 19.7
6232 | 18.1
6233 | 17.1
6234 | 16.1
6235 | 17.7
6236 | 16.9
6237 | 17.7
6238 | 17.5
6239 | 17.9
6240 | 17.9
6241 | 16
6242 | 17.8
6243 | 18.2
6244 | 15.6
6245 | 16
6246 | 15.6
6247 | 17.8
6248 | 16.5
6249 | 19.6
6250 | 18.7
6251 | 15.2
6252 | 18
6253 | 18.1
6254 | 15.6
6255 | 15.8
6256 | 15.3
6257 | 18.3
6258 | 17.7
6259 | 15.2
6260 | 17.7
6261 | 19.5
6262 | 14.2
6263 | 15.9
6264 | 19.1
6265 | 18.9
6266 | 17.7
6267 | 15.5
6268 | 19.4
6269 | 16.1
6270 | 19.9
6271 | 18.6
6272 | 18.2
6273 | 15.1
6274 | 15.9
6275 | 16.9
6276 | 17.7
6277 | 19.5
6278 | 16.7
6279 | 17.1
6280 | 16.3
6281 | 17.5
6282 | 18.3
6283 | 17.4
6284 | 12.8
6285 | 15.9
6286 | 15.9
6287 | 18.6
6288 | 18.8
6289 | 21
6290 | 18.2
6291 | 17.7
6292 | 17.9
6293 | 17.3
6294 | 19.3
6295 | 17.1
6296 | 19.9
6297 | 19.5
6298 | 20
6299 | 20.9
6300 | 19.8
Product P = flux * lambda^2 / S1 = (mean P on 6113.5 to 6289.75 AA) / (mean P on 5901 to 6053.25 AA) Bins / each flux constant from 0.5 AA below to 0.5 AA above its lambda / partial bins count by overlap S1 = 1.02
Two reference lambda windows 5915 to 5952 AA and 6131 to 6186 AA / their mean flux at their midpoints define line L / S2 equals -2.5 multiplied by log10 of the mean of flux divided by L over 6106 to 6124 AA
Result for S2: -0.04 mag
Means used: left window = 18.8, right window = 17.8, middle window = 18.7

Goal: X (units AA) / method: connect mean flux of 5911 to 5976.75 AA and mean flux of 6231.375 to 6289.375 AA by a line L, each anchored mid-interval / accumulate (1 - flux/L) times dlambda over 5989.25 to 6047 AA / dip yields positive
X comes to -0.92 AA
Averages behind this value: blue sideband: 18.7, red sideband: 17.2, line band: 18.6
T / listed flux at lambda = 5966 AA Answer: 21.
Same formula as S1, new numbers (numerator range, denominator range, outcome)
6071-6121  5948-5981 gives 1.03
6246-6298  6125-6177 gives 1.02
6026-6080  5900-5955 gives 1.04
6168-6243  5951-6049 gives 1.02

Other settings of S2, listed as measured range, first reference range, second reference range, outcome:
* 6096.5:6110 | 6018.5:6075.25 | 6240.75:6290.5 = -0.003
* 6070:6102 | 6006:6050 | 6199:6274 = 0.023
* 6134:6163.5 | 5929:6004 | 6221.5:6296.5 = 0.015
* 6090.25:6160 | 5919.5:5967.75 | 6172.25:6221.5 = 0.007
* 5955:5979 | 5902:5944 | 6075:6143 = -0.017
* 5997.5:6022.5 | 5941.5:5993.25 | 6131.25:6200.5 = 0.003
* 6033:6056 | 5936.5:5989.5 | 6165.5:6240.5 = -0.014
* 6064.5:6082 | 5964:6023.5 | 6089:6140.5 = -0.005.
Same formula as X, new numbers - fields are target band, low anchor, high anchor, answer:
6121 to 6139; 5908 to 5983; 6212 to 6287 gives 0.27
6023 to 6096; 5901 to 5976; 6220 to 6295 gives -1.42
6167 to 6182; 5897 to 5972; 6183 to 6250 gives 0.19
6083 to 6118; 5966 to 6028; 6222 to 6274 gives -1.03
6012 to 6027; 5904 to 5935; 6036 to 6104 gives -0.38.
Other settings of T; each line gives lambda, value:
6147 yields 17.9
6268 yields 19.4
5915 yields 15.6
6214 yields 16.8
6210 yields 20.4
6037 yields 19.8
